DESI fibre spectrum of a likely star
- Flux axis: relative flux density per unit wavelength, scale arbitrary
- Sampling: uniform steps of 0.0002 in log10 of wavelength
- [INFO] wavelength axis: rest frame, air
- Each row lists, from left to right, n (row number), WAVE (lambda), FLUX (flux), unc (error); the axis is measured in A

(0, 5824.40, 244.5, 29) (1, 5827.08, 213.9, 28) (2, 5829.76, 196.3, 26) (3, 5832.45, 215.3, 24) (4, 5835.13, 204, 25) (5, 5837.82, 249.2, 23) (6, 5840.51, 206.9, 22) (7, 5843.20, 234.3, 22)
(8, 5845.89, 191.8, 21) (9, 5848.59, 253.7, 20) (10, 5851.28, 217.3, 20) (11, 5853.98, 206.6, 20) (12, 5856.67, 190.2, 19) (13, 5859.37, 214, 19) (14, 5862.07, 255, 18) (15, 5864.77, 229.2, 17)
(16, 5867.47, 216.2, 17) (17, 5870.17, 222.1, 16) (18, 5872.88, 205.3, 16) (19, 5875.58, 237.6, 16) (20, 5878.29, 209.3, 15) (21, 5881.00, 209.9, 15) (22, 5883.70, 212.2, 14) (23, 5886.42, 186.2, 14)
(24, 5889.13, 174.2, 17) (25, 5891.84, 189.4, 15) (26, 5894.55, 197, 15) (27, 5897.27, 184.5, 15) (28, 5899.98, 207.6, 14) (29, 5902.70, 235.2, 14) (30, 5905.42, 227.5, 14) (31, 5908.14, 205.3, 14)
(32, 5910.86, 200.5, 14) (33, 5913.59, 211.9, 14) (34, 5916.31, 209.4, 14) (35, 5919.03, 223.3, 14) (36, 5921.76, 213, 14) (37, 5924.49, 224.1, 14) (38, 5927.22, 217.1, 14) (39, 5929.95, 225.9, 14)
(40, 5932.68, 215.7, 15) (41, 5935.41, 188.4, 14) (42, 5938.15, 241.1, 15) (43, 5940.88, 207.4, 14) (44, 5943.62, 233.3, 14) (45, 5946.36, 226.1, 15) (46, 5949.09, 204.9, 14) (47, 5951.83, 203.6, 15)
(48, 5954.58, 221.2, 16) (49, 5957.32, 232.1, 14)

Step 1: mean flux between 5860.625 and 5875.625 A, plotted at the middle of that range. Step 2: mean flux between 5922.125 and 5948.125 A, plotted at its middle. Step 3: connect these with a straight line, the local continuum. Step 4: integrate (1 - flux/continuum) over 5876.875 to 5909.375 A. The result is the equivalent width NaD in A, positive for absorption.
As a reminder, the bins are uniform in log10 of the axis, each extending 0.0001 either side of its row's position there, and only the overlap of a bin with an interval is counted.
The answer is 3.0 A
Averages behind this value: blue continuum 227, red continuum 219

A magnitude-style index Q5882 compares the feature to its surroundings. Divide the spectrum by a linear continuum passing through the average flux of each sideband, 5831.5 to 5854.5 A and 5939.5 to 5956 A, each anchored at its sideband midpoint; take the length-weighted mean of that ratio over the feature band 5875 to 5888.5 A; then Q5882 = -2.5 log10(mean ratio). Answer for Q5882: 0.06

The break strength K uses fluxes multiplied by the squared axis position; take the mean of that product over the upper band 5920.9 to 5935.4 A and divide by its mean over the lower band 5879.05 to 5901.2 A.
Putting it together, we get 1.12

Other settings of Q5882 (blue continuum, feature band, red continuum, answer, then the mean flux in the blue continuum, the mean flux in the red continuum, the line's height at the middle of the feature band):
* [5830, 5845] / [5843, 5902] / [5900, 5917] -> 0.03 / 219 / 215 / 217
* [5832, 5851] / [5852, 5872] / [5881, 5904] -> -0.03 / 222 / 199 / 213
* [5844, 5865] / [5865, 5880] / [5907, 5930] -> 0.00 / 220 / 214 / 218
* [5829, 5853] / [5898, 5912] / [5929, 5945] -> 0.02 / 219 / 218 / 219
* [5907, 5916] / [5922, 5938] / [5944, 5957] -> -0.02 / 206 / 217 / 211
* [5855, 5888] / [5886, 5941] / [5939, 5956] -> 0.04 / 215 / 217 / 216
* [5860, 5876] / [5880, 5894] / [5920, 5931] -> 0.16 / 226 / 220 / 224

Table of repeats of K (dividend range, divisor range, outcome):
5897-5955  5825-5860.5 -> 1.03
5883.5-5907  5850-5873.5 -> 0.93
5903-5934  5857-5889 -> 1.02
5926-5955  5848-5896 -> 1.05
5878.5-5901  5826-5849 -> 0.92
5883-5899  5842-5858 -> 0.89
